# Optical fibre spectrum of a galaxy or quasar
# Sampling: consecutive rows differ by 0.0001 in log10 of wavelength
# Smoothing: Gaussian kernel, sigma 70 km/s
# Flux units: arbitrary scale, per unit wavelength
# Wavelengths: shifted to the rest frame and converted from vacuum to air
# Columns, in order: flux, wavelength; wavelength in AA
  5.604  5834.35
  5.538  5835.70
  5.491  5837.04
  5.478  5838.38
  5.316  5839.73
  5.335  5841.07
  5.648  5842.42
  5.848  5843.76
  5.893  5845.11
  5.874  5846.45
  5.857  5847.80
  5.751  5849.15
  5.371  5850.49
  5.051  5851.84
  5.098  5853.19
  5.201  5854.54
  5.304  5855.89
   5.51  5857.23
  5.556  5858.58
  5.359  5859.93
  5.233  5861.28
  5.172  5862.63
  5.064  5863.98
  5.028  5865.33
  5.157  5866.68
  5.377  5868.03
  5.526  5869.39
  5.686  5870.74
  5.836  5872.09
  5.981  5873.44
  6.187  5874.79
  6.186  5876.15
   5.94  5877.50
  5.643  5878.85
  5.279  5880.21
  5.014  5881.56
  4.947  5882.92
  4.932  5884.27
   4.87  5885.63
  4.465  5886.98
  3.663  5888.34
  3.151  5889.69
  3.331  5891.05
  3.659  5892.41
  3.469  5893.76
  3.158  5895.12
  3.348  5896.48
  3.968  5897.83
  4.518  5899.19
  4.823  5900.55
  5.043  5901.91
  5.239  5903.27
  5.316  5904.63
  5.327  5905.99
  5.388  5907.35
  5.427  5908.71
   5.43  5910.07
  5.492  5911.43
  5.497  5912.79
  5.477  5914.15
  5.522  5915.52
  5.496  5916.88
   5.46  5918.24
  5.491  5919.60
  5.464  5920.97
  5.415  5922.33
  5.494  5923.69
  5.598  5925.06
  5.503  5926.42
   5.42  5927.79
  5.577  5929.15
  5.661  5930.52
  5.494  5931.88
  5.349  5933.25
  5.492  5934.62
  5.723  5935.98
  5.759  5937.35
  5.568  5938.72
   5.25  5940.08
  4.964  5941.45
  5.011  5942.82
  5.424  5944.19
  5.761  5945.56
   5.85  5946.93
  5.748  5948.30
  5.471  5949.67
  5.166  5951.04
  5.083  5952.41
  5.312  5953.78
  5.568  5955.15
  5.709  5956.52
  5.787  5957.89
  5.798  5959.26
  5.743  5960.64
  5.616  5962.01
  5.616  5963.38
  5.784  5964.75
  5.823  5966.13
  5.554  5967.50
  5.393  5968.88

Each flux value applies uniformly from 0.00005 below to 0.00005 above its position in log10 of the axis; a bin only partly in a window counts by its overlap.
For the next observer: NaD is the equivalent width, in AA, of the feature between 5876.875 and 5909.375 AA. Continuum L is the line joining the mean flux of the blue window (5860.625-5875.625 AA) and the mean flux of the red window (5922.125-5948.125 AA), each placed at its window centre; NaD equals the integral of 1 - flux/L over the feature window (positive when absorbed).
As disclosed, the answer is 5.4 AA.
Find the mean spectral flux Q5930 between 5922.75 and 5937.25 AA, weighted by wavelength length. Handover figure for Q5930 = 5.54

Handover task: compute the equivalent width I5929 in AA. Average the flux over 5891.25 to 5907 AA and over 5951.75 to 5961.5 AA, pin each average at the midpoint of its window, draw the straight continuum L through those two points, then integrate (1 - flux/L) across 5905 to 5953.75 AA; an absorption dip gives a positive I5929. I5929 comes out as -4.80 AA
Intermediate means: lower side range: 4.34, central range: 5.46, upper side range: 5.57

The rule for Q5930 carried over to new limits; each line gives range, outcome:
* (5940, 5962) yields 5.49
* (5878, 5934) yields 4.95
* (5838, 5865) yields 5.44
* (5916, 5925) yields 5.48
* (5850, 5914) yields 5.01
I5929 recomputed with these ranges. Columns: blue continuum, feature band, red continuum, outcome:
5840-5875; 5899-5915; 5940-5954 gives 0.4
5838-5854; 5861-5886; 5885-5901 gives -4.9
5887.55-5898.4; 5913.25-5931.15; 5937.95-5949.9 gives -3.5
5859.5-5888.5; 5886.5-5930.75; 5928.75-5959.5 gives 4.3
